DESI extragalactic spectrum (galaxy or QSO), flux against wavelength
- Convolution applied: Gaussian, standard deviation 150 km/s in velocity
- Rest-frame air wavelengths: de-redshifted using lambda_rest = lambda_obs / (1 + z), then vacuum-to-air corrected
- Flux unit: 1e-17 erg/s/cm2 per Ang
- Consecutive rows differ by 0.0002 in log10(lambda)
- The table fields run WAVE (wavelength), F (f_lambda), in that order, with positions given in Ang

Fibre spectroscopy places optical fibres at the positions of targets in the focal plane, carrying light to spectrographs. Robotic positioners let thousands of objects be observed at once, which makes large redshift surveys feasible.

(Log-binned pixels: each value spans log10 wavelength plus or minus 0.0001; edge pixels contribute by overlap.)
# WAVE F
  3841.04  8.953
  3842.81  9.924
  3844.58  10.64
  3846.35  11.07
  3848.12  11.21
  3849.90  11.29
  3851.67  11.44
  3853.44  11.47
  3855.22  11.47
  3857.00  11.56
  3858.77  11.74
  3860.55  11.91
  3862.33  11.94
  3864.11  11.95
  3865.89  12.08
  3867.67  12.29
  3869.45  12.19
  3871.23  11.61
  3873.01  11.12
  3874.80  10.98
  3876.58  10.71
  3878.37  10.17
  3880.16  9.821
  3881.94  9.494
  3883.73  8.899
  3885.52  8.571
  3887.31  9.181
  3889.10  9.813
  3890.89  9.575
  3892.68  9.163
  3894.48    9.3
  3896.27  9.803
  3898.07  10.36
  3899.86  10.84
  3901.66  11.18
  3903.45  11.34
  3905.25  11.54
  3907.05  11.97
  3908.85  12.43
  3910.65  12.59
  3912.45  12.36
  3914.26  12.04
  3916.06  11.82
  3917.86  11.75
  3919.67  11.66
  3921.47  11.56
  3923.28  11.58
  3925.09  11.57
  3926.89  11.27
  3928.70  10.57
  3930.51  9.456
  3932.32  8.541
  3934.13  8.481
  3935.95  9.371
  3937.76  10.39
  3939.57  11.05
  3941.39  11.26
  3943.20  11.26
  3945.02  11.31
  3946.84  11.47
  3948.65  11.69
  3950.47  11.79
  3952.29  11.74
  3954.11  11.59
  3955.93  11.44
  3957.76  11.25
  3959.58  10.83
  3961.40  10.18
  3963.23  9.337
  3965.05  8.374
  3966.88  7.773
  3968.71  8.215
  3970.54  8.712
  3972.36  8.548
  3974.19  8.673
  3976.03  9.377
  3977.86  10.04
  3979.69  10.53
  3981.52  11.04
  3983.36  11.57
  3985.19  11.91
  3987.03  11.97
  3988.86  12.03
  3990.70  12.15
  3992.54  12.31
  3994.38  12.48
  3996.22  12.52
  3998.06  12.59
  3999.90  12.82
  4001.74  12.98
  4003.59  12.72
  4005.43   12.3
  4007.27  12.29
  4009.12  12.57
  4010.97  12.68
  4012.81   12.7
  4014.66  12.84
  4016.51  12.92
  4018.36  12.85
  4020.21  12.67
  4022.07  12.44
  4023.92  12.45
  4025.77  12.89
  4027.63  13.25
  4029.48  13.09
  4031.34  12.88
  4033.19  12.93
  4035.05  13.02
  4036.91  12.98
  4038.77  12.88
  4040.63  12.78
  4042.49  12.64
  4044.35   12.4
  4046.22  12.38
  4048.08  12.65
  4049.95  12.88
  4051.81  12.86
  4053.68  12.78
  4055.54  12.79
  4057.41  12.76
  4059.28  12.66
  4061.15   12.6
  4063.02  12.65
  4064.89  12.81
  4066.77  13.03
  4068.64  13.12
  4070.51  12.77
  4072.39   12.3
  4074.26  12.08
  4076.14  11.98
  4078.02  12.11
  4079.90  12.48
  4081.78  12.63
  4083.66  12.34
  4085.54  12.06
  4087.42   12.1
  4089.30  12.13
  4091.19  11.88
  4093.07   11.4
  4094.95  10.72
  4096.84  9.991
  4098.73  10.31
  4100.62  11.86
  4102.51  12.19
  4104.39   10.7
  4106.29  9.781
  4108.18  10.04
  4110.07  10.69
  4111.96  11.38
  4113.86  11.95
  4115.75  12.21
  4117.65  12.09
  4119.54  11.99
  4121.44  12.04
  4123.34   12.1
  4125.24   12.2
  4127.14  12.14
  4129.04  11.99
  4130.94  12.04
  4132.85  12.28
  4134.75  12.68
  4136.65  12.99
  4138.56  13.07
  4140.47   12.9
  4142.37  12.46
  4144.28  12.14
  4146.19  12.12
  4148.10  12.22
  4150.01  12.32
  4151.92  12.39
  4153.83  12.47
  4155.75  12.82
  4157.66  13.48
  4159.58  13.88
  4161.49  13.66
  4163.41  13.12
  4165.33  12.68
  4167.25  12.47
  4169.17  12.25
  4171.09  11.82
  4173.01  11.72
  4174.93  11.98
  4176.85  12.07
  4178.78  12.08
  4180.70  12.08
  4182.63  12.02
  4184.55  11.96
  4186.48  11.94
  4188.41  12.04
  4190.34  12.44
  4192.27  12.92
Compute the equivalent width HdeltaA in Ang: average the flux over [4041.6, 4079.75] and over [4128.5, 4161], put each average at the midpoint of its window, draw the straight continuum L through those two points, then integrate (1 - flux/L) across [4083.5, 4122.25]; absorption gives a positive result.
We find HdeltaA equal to 3.7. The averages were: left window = 12.6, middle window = 11.4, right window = 12.6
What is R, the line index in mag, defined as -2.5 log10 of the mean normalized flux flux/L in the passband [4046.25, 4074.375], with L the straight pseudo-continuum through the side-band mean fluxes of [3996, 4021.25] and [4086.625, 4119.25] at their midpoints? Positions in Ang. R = -0.07 mag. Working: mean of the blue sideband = 12.7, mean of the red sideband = 11.3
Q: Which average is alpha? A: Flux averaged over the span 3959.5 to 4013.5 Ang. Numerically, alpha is 11.1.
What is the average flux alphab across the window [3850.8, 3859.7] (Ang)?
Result 11.5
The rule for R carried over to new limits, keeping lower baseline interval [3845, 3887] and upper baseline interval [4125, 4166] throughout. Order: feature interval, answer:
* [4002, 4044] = -0.072 mag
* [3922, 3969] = 0.100 mag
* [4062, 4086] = -0.023 mag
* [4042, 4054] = -0.049 mag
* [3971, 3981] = 0.228 mag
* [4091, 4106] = 0.125 mag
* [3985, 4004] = -0.056 mag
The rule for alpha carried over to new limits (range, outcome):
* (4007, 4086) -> 12.7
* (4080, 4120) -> 11.5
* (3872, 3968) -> 10.6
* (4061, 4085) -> 12.5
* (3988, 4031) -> 12.6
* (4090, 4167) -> 12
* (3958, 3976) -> 9.06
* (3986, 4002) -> 12.4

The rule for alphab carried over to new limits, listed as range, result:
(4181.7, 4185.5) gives 12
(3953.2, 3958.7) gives 11.4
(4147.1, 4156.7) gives 12.4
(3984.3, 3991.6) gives 12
